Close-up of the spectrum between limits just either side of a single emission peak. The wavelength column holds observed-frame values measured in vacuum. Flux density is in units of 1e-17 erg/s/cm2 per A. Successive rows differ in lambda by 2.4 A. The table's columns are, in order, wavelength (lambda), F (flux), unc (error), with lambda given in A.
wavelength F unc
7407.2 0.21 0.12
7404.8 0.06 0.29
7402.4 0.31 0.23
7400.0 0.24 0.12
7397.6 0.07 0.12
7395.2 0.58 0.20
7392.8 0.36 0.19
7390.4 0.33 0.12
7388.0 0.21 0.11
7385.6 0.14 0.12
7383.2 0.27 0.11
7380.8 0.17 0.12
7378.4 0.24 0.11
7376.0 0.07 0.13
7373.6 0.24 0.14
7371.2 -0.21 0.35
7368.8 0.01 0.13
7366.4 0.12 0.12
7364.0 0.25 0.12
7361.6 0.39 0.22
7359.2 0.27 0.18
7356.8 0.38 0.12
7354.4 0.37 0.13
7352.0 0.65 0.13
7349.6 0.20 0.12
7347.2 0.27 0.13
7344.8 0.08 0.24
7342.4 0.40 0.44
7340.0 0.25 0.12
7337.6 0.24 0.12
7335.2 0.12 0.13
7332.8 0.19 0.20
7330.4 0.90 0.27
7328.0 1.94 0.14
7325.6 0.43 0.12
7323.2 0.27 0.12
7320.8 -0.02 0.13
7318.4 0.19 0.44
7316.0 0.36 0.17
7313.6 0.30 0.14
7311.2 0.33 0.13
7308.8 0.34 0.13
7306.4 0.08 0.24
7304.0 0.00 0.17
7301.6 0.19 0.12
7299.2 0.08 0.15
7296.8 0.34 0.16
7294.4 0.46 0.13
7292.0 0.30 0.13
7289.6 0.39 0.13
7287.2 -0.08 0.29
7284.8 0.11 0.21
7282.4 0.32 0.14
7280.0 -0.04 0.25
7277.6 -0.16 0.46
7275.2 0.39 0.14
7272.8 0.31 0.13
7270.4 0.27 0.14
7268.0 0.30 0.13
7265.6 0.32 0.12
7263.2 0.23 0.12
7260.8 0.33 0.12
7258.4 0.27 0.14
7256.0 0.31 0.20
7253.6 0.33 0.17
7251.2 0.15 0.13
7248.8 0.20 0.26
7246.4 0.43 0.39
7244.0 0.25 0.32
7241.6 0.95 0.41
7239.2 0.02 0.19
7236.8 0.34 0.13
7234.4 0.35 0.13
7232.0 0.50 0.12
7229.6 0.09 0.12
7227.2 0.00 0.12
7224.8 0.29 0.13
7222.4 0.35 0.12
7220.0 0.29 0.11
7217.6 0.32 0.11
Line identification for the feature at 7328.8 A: H-alpha 6563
